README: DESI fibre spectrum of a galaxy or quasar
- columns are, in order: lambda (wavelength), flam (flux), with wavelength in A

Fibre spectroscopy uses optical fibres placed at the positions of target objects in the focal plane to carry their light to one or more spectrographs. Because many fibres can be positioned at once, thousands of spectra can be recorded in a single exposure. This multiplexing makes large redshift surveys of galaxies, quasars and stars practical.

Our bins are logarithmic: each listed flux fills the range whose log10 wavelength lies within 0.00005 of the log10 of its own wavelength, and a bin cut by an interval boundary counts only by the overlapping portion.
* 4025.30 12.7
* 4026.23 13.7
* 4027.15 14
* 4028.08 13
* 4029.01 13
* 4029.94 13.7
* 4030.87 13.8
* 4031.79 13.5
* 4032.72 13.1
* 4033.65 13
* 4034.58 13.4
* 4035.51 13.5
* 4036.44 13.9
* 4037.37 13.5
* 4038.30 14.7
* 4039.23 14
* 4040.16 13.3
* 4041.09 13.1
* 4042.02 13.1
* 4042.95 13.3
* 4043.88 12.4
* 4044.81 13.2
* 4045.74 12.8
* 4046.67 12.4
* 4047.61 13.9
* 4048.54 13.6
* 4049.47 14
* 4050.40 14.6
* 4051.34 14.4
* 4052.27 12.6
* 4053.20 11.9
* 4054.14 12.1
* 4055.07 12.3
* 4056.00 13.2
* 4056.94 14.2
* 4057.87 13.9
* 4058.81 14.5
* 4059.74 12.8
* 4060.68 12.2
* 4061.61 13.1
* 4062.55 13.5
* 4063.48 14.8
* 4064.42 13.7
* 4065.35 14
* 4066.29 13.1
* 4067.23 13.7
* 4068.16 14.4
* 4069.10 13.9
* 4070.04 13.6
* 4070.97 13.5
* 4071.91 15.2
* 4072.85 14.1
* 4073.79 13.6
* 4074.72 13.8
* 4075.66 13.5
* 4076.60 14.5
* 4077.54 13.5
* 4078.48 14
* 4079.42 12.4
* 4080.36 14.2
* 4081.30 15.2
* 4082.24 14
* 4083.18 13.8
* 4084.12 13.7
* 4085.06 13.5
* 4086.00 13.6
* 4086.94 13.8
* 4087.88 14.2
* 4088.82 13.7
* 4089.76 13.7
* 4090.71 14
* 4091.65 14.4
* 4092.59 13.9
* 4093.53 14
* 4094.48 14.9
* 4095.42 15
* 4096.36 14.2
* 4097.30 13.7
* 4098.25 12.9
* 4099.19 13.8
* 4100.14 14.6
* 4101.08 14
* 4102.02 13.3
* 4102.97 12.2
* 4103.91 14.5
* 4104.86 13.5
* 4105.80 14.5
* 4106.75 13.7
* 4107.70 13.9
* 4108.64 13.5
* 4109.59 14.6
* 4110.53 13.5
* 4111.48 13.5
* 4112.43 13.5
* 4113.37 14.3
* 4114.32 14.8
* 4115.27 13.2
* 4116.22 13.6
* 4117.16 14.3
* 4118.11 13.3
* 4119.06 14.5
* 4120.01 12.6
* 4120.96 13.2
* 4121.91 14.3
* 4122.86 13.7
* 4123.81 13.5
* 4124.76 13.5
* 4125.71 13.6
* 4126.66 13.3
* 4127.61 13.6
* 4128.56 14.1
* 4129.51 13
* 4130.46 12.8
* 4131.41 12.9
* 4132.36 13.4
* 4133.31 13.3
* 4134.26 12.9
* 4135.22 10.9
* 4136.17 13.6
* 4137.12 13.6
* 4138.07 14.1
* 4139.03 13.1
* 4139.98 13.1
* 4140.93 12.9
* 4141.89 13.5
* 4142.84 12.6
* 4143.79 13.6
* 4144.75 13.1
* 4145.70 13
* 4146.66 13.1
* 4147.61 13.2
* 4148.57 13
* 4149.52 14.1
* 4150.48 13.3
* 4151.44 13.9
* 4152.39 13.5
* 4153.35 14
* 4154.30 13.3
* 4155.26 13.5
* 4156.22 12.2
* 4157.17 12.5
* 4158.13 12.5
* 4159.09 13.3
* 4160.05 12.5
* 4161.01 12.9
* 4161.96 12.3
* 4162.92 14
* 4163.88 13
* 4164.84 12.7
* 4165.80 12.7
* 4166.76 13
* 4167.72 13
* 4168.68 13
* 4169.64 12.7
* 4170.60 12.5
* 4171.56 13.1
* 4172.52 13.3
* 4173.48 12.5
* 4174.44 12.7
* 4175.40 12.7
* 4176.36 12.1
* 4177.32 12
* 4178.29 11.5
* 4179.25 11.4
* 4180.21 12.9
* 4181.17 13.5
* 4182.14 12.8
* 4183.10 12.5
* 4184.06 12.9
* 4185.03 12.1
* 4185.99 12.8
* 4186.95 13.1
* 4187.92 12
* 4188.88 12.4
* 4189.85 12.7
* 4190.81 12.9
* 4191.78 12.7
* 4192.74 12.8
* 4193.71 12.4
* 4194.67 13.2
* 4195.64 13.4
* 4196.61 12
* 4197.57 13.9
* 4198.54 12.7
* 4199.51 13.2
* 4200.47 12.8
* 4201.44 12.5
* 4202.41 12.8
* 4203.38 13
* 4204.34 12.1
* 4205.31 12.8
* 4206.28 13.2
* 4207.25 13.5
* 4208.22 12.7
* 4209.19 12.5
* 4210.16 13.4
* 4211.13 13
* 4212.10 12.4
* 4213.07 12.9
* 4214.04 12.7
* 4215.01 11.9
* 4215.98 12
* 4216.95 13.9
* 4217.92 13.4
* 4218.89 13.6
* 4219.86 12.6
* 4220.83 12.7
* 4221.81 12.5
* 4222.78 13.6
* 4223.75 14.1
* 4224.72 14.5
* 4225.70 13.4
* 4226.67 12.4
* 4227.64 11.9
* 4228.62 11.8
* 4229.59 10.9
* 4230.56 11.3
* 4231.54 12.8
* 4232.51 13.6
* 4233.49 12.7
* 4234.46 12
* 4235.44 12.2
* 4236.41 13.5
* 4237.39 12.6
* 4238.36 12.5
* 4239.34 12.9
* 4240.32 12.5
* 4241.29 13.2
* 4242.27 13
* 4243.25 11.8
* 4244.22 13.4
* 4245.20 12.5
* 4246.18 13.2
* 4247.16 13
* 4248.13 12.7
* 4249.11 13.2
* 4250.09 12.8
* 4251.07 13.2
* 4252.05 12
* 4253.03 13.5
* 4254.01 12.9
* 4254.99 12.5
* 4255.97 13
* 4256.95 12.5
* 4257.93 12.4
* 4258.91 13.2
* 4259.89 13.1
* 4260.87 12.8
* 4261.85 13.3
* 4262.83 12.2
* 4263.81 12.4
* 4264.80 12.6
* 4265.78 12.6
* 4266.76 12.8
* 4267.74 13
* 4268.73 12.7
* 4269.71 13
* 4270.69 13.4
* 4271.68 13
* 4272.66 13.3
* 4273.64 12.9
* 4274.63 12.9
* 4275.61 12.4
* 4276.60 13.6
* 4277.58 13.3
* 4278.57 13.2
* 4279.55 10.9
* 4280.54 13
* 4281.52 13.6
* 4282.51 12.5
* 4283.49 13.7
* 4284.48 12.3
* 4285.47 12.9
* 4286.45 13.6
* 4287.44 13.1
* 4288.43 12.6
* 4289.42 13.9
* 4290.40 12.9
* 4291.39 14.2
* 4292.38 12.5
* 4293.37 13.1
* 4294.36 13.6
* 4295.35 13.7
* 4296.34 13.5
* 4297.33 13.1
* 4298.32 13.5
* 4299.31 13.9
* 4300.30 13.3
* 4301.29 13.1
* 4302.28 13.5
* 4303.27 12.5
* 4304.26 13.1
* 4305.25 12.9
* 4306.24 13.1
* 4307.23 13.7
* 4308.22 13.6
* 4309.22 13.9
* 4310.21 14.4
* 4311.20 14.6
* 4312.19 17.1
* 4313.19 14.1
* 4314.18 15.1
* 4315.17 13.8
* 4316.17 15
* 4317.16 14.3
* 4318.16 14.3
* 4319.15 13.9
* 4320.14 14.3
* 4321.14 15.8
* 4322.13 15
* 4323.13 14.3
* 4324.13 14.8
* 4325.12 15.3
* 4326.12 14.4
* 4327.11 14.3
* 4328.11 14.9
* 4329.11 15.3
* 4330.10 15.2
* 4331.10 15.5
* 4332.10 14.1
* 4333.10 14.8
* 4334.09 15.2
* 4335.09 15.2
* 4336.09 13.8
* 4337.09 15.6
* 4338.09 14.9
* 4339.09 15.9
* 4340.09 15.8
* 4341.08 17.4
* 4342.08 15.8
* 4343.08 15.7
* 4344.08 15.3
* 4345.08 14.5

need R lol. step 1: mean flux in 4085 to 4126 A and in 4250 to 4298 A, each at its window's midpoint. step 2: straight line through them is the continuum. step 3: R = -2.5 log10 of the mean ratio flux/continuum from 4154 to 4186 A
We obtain 0.07 mag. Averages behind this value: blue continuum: 13.8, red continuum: 13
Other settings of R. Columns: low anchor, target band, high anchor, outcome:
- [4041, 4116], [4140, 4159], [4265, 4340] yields 0.04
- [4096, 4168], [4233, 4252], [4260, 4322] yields 0.05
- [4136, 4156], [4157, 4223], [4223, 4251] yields 0.02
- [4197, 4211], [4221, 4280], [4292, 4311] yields 0.03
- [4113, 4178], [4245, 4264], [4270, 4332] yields 0.06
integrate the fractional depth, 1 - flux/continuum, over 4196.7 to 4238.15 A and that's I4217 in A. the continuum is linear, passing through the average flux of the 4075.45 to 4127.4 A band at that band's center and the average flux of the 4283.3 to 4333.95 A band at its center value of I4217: 3.35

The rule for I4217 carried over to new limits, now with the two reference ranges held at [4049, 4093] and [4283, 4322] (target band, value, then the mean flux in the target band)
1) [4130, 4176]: 2.26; 13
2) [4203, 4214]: 0.70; 12.9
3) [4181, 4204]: 1.59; 12.8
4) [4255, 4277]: 1.41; 12.9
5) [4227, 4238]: 1.15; 12.3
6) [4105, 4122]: -0.11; 13.8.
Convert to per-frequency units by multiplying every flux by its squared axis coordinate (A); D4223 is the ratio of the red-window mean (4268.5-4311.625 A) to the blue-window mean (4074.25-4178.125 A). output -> 1.06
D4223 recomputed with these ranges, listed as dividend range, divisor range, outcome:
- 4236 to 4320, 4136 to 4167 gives 1.07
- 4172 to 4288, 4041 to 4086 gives 1.02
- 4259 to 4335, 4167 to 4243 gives 1.12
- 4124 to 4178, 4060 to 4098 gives 0.97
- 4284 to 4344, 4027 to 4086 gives 1.19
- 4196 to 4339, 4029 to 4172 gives 1.07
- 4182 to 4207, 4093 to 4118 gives 0.96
